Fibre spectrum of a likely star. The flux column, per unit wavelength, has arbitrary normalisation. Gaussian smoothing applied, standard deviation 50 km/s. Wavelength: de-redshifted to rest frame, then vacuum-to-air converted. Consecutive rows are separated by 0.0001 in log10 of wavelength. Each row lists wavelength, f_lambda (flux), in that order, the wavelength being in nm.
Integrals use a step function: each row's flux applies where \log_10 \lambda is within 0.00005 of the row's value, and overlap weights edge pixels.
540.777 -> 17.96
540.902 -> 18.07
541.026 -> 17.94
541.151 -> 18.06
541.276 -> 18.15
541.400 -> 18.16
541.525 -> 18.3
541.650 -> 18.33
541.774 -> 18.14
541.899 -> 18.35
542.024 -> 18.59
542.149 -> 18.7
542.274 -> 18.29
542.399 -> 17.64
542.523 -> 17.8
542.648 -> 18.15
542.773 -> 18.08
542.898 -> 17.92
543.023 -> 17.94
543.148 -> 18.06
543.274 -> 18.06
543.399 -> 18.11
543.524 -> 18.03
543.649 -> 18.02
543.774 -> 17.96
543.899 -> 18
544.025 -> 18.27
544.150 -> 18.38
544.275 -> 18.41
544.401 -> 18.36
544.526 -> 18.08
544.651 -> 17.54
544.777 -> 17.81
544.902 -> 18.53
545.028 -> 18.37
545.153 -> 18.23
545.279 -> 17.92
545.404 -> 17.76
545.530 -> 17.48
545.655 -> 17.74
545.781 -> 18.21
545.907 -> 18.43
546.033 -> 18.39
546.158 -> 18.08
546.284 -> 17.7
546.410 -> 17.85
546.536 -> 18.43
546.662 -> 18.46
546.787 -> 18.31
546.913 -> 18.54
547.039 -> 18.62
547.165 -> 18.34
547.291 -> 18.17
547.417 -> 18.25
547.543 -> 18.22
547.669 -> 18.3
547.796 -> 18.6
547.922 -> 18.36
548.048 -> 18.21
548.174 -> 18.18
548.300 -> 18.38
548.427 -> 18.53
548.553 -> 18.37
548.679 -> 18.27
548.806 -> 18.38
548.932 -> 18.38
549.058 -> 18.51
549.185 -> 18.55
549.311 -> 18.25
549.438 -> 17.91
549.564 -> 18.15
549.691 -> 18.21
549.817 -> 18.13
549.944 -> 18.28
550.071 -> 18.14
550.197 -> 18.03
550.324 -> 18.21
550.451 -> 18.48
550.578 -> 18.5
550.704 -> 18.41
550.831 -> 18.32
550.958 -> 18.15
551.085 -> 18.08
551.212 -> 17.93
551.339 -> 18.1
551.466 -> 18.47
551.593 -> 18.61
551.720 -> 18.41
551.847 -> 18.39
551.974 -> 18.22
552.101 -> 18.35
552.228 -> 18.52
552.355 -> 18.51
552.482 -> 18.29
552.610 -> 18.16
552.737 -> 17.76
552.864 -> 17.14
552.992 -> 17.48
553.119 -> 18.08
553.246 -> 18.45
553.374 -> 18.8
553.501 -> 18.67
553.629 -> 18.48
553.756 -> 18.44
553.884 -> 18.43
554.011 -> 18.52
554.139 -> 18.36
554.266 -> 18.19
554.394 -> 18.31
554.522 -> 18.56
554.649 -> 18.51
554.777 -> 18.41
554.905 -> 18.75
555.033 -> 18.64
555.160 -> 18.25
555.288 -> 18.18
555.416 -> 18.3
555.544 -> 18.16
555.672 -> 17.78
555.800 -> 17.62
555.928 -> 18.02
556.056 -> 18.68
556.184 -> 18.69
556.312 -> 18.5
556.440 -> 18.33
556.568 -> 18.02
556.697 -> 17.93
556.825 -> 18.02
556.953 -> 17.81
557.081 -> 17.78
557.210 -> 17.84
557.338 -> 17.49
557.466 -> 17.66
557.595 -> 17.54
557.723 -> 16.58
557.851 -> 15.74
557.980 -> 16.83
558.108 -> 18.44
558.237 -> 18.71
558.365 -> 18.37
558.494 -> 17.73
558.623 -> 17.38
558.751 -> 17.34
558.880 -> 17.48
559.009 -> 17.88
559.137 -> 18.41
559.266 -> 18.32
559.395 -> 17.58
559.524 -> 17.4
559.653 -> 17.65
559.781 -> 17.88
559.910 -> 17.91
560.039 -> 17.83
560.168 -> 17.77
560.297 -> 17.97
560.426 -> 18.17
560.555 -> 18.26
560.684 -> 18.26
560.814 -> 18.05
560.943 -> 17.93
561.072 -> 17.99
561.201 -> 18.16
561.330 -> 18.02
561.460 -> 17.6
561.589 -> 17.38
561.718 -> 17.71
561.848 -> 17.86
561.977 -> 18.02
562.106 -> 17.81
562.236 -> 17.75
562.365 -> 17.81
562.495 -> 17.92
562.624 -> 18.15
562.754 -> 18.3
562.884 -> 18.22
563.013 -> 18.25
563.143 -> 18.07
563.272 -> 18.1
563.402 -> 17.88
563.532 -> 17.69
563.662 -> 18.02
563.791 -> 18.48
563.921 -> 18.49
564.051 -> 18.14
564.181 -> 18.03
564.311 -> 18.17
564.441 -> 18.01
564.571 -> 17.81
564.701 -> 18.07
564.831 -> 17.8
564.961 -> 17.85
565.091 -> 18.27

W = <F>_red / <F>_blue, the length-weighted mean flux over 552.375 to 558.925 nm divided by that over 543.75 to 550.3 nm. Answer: 0.99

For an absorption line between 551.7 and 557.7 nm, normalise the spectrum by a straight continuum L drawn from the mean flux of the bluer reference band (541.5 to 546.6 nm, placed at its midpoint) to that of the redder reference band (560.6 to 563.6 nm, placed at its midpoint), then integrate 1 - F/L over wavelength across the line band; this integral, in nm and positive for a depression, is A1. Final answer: -0.06 nm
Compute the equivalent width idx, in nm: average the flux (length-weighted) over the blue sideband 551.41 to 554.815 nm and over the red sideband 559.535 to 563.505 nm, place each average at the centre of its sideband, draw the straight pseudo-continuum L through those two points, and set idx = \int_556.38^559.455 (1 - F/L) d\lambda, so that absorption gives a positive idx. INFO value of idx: 0.07 nm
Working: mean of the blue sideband 18.3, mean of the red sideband 17.9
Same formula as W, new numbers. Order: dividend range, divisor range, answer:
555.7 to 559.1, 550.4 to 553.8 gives 0.97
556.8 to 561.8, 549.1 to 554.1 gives 0.97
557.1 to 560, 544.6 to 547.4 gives 0.97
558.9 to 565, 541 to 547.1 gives 0.99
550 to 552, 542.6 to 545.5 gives 1.01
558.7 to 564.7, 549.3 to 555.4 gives 0.98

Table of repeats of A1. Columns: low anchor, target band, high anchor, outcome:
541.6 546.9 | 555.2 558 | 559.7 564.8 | 0.035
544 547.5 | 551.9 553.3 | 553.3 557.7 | 0.008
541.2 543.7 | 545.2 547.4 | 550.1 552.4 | 0.009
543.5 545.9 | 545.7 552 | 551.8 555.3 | -0.035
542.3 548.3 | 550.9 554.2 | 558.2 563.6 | -0.041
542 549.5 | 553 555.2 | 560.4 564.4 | -0.041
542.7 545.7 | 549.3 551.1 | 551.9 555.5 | 0.000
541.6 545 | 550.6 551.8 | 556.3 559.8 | -0.025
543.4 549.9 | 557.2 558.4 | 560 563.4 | 0.037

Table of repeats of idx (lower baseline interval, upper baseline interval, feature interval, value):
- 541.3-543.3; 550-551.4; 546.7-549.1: -0.02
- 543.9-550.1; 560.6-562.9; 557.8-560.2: 0.03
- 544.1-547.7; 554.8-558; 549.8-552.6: -0.04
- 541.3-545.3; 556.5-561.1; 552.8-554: -0.02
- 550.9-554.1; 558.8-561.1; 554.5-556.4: -0.02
